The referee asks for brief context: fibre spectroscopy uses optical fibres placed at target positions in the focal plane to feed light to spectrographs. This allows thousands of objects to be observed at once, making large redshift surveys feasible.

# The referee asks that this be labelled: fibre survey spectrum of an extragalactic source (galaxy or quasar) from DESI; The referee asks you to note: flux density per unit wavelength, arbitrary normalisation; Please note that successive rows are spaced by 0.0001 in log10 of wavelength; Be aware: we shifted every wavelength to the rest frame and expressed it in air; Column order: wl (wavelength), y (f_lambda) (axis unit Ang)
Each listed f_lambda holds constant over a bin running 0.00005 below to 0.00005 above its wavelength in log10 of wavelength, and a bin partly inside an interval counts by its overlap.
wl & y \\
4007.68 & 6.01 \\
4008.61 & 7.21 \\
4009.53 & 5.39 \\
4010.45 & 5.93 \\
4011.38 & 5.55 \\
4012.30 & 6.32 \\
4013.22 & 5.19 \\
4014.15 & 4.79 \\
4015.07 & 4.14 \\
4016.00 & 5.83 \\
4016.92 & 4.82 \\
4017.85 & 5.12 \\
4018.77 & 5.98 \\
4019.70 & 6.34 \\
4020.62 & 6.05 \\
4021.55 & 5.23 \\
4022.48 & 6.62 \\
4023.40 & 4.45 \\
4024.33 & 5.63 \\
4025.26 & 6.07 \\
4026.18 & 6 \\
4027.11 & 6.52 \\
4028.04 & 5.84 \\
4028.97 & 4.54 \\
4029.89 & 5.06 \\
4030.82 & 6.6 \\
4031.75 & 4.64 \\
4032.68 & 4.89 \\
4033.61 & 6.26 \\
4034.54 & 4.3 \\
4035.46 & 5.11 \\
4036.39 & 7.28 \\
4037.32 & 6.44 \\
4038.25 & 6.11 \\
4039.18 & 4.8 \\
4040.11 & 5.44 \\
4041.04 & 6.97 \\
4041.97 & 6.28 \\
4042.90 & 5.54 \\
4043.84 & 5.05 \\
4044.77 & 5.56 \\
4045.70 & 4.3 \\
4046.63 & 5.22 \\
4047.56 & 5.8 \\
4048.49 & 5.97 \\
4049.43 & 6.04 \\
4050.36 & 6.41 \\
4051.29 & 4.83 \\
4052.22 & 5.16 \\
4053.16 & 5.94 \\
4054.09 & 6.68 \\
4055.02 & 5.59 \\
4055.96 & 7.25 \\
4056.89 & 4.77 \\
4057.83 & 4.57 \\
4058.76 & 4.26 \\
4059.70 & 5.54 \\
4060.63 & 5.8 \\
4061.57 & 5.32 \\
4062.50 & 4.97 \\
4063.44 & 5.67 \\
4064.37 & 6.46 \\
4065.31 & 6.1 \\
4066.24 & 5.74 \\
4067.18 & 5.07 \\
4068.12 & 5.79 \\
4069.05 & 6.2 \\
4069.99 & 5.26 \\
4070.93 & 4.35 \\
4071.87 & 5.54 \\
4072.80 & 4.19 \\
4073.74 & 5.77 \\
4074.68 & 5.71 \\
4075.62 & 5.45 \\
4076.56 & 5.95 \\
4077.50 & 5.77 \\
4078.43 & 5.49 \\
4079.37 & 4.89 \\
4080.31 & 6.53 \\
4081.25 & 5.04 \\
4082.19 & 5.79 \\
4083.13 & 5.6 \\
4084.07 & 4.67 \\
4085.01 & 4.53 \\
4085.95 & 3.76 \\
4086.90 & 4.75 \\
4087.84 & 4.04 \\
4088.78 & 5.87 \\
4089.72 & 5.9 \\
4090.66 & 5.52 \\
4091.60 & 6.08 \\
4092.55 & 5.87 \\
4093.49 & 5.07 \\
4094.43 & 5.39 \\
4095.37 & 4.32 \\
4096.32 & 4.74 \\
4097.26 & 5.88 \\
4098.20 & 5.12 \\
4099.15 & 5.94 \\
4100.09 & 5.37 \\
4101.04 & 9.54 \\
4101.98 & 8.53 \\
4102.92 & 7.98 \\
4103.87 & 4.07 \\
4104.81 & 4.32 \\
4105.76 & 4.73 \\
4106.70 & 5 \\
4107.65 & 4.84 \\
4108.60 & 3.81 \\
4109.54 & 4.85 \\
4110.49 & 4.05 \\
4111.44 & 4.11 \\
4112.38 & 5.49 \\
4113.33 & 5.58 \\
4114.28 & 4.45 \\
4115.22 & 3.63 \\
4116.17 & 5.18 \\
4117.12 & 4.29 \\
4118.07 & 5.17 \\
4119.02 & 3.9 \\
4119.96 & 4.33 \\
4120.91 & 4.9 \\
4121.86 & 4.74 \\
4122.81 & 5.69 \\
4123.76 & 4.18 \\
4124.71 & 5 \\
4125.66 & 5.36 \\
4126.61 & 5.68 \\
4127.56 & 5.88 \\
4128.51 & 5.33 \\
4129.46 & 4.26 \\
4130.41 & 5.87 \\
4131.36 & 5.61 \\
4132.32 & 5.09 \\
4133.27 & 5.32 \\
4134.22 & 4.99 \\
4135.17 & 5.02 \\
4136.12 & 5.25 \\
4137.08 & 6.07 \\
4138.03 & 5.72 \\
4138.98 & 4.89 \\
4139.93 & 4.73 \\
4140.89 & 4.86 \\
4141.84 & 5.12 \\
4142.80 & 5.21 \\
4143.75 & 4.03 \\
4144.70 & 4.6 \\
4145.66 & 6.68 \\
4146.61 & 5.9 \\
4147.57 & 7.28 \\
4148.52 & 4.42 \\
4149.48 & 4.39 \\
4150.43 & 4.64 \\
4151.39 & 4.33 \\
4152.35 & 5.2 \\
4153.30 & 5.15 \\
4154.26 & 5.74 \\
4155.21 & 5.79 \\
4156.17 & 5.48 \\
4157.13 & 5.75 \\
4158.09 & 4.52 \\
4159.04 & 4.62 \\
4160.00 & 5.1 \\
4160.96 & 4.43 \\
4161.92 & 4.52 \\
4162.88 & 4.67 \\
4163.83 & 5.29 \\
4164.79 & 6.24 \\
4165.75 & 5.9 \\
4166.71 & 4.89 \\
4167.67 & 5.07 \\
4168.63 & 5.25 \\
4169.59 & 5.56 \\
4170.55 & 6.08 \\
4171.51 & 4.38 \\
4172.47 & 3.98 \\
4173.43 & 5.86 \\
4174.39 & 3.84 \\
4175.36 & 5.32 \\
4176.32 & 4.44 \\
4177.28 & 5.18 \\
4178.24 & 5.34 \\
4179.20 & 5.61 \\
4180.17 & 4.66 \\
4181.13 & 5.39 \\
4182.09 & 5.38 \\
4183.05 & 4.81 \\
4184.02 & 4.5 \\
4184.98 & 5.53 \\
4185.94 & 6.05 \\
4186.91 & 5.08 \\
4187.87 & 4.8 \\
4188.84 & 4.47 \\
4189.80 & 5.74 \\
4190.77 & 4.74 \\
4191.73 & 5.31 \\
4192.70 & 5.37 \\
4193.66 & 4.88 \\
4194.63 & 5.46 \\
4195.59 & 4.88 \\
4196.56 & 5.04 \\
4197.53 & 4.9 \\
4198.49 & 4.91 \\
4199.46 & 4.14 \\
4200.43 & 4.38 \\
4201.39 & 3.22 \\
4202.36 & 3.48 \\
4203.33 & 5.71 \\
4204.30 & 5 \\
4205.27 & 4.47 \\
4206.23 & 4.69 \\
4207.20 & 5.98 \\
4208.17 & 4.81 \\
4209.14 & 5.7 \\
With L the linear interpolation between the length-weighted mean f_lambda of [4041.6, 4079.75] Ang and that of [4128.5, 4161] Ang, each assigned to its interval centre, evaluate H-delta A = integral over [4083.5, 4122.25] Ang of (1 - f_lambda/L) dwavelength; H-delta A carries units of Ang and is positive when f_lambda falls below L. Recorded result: 1.62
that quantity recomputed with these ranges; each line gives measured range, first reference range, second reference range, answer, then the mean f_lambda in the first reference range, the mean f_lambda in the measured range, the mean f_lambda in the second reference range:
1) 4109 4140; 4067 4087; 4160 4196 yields 1.3 Ang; 5.29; 4.99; 5.11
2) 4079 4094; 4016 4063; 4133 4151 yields 0.5 Ang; 5.6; 5.25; 5.21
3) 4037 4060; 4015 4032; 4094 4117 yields -0.5 Ang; 5.59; 5.61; 5.27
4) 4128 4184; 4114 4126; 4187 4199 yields -3.4 Ang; 4.68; 5.15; 5.04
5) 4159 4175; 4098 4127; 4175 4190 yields 0.3 Ang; 5.15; 5.05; 5.13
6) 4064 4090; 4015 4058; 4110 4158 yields 0.3 Ang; 5.64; 5.36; 5.08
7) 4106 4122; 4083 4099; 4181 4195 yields 1.7 Ang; 5.13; 4.61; 5.16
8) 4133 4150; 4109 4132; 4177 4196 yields -0.9 Ang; 4.9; 5.25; 5.16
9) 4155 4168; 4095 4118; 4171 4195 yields -0.1 Ang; 5.24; 5.15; 5.04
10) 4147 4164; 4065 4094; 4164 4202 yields 0.2 Ang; 5.36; 5.07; 5.04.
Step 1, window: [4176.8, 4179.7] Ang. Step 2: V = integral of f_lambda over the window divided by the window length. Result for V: 5.37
